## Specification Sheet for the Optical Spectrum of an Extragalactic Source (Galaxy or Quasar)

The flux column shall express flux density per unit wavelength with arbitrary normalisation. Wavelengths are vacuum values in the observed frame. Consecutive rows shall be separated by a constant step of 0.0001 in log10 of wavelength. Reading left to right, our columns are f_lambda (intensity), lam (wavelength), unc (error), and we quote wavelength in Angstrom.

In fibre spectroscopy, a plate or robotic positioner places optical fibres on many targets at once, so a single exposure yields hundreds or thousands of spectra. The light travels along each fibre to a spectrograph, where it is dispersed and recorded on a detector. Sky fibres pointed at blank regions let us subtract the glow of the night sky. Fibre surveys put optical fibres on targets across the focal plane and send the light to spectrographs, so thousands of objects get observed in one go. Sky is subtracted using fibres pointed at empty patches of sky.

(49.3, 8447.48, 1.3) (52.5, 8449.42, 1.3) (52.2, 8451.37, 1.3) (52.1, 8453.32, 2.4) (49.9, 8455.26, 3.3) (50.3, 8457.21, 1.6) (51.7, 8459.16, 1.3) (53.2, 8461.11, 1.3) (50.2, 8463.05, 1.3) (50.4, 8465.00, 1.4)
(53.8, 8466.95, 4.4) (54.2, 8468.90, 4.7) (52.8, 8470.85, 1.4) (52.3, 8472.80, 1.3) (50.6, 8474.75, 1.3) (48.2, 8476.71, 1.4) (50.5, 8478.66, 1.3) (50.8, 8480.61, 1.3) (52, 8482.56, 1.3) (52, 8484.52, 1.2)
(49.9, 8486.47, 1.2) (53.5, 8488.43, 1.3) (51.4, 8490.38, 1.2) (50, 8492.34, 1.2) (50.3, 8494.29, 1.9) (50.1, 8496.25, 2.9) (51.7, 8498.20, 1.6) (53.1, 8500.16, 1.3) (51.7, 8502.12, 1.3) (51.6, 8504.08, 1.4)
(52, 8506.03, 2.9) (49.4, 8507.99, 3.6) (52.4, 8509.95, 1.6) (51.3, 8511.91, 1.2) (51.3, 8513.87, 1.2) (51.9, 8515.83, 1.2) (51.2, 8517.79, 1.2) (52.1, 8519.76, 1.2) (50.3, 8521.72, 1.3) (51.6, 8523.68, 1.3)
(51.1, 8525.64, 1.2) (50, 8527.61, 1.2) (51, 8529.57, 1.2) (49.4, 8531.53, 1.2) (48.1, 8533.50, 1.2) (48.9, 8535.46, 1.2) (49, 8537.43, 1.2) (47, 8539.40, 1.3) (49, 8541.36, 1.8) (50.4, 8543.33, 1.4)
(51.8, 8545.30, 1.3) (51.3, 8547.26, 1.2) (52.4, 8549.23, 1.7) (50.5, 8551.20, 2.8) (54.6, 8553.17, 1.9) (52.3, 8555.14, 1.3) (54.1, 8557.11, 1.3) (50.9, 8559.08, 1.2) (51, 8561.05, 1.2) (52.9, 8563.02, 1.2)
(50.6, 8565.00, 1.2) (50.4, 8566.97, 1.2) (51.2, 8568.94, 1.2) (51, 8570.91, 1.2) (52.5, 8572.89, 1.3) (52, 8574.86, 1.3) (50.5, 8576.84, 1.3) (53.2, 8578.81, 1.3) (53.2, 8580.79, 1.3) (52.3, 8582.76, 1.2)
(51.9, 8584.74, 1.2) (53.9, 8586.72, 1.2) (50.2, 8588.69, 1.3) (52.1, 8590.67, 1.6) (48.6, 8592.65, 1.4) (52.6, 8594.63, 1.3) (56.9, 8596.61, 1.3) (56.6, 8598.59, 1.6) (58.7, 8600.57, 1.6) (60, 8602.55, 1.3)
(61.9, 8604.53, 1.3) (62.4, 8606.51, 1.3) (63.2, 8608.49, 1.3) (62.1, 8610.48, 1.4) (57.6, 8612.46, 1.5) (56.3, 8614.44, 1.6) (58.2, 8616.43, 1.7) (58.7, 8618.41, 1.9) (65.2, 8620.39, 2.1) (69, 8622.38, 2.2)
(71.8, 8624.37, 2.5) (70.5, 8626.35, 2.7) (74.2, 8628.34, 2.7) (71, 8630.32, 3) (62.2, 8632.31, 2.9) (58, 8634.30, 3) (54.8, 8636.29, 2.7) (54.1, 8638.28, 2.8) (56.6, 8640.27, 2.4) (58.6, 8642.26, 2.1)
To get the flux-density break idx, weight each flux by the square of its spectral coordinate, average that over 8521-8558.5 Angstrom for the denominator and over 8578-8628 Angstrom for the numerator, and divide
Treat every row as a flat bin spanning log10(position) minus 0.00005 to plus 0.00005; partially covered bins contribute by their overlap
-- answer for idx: 1.17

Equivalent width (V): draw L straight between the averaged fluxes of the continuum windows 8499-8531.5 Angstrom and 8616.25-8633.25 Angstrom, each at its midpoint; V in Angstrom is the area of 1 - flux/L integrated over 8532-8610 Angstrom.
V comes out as 8.6 Angstrom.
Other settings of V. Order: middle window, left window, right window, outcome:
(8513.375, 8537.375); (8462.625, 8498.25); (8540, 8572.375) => 0.4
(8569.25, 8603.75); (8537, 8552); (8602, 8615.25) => 2.2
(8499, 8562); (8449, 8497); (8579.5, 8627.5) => 4.0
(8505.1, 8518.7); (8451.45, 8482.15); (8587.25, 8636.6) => 0.7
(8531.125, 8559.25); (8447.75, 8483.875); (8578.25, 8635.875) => 2.7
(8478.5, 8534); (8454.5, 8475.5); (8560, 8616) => 1.7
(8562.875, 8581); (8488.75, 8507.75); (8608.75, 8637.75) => 2.1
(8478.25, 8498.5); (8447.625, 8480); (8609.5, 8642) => 0.8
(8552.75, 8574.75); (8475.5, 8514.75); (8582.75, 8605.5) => 0.7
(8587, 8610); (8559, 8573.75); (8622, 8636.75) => 1.0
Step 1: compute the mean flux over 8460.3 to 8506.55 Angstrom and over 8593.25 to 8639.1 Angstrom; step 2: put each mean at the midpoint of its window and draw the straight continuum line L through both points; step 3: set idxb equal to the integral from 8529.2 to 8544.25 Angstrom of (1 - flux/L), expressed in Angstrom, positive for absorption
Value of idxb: 1.8 Angstrom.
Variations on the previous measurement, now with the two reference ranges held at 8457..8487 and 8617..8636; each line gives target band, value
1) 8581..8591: 1.6 Angstrom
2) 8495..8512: 0.9 Angstrom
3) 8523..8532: 1.0 Angstrom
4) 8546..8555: 1.0 Angstrom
